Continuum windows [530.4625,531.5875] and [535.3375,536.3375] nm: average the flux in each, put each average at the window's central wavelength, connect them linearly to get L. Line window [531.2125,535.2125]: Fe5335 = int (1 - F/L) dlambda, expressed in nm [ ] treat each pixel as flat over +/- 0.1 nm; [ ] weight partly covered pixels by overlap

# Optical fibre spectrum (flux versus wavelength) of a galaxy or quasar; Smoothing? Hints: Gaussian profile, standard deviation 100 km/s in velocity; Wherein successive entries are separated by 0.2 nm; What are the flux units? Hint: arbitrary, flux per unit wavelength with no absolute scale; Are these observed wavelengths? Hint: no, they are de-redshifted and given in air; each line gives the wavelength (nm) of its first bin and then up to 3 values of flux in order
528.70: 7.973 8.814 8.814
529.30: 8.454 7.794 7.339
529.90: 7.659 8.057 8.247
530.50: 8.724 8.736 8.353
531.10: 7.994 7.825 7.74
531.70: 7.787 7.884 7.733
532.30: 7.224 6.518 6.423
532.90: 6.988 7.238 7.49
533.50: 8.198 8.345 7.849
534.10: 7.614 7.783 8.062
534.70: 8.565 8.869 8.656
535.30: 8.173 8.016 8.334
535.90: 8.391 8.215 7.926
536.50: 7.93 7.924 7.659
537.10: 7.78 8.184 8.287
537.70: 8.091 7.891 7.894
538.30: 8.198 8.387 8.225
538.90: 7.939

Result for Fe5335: 0.224 nm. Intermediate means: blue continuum 8.21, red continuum 8.19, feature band 7.74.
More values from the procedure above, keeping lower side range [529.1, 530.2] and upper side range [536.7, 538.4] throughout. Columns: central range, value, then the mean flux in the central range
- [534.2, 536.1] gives -0.08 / 8.31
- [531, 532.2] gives 0.02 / 7.83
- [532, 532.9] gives 0.11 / 6.98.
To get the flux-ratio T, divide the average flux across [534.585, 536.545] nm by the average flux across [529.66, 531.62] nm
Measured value 1.0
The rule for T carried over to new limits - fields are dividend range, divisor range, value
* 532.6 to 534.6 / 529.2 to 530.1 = 0.97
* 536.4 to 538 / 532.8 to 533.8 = 1.04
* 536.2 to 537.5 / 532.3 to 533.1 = 1.17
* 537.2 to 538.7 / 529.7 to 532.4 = 1.02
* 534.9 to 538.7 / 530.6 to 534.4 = 1.06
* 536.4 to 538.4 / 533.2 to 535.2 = 0.98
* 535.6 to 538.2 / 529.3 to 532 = 1.00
